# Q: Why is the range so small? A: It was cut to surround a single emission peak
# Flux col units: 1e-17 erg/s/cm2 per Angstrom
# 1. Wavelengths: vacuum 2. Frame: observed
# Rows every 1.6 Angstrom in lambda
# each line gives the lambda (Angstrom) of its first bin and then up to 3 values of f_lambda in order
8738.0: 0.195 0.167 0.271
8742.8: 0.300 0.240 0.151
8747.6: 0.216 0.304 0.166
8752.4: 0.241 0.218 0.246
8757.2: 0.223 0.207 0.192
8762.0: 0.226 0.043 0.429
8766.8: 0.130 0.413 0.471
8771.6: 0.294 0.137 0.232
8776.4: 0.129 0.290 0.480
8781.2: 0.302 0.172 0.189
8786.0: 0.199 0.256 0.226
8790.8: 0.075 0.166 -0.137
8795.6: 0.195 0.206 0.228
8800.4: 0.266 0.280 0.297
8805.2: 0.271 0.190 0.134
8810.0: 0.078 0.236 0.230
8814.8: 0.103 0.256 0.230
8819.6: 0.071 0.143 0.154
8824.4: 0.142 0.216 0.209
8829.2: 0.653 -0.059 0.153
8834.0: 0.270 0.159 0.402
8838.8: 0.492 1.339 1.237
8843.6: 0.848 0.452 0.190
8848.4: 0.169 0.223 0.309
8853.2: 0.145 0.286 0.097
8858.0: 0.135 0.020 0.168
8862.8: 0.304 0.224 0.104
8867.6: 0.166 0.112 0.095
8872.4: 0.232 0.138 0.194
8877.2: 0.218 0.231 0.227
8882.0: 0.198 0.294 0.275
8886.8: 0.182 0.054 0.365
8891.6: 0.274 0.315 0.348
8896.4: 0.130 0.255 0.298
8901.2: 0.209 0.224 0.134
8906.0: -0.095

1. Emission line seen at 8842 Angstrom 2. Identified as H-gamma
